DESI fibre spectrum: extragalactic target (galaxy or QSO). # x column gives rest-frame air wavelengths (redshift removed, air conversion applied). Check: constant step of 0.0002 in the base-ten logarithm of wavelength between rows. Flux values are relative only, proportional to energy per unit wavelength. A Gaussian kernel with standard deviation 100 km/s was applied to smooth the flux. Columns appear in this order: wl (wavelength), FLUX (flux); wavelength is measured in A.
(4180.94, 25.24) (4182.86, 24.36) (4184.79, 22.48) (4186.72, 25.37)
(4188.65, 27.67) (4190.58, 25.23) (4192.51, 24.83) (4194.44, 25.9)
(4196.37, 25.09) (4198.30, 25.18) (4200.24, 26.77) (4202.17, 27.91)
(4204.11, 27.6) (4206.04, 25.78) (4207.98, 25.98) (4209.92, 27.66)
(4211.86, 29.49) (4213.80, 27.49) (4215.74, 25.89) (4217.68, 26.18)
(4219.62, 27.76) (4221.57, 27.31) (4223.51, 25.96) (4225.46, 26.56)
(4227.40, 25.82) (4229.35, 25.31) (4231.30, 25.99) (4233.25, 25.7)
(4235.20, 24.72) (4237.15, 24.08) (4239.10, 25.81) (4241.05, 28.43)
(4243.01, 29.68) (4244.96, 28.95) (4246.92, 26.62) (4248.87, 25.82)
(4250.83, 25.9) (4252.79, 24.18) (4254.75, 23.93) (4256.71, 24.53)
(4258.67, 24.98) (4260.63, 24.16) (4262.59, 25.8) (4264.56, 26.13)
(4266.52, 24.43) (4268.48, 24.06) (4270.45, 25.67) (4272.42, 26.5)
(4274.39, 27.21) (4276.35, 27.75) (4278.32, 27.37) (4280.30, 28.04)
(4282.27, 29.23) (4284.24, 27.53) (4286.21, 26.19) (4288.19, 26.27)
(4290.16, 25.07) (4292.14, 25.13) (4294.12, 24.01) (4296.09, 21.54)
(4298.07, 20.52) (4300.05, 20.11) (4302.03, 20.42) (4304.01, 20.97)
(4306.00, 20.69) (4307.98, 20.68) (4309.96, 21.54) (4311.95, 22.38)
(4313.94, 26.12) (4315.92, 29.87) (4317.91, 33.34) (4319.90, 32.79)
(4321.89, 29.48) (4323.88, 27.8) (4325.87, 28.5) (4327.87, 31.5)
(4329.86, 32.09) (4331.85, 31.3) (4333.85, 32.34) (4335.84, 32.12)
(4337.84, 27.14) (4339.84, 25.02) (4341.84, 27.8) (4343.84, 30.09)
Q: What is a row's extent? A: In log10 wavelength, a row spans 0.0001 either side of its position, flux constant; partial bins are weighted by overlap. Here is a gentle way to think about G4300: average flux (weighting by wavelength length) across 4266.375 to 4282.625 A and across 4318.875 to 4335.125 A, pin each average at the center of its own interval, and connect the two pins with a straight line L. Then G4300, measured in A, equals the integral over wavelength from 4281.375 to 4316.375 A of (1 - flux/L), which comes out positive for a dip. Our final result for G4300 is 5.9 A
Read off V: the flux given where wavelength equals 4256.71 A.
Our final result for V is 24.53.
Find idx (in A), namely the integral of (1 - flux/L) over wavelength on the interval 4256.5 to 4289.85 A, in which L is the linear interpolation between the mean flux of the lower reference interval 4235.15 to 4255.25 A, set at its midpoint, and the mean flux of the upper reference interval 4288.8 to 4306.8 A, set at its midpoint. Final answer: -3.04 A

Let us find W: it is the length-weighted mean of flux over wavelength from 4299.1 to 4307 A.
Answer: 20.5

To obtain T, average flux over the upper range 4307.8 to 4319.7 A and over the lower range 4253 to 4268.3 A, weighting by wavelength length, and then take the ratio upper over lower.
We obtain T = 1.07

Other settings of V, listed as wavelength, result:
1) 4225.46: 26.56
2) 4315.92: 29.87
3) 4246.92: 26.62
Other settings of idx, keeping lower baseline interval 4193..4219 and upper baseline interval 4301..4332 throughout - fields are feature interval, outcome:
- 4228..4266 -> 1.26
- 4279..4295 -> 0.14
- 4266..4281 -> 0.17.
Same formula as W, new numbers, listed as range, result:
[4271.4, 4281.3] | 27.4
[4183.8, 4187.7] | 23.9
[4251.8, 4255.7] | 24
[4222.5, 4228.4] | 26.1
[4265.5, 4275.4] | 25.6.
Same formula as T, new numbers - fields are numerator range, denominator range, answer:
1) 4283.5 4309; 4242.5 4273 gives 0.90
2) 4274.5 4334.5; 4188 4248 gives 0.99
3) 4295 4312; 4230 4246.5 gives 0.79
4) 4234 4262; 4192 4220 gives 0.97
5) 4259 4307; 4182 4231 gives 0.95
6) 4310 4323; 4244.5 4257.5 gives 1.11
